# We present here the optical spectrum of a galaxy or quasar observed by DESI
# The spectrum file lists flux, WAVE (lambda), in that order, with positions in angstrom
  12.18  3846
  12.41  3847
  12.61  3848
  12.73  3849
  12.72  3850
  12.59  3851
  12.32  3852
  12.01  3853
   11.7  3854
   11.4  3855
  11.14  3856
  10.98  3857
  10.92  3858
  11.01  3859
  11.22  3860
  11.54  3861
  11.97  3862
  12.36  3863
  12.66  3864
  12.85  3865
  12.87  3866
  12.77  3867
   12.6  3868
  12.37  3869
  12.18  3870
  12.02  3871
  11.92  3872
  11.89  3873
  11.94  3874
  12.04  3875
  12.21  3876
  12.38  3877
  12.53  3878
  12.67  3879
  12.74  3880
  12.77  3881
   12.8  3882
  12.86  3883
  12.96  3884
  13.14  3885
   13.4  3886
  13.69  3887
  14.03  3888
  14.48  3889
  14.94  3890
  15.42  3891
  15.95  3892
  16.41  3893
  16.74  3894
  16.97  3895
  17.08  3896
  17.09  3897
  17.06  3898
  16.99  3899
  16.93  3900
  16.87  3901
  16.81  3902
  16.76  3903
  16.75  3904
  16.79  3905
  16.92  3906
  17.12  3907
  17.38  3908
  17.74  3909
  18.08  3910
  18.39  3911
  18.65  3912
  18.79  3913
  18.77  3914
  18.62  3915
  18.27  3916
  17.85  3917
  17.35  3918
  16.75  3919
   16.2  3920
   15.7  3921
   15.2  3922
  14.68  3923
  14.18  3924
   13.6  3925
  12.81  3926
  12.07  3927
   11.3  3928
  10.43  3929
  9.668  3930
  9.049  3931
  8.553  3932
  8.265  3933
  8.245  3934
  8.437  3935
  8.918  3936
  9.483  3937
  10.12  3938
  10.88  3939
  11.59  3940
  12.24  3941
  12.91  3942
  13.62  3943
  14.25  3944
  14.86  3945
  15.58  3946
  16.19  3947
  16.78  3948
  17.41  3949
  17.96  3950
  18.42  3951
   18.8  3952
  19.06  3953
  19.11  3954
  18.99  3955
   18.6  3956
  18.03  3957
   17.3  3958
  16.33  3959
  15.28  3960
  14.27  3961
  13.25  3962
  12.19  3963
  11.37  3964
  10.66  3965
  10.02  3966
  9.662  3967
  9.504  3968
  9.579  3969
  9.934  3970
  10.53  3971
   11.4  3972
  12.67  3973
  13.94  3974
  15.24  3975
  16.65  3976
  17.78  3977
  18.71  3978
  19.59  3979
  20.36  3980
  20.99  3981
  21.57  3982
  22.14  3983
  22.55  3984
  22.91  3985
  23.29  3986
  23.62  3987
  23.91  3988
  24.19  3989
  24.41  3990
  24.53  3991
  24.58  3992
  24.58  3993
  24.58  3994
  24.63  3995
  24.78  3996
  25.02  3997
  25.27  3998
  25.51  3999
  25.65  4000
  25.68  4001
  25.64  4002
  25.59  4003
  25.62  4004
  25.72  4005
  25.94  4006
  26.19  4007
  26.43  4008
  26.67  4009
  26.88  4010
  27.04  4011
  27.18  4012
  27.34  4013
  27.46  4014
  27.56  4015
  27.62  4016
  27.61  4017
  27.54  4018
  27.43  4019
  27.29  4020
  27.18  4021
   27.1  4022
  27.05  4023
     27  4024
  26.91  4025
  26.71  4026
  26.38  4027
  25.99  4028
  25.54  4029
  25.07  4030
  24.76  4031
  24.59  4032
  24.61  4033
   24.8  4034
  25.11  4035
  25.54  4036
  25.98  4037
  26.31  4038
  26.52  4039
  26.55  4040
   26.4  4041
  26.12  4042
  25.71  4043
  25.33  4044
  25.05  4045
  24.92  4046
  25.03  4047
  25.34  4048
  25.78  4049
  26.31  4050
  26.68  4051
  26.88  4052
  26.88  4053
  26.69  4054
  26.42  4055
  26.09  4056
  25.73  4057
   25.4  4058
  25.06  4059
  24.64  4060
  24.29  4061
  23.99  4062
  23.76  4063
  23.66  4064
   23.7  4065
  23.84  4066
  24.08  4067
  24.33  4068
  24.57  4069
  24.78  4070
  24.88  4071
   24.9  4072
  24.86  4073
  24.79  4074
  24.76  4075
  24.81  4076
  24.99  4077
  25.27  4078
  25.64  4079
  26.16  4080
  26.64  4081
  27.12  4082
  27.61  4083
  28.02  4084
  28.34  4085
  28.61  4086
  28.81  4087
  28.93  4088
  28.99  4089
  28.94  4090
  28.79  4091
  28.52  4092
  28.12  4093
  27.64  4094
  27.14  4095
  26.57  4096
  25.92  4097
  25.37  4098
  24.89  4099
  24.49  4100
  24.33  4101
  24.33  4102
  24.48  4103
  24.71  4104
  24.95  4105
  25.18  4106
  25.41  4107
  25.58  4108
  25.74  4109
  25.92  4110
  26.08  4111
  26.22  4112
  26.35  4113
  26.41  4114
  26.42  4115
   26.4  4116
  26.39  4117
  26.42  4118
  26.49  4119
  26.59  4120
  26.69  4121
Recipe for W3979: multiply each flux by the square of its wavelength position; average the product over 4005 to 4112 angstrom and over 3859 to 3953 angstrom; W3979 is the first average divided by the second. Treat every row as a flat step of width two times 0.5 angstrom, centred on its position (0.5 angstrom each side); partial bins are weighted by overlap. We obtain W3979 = 1.97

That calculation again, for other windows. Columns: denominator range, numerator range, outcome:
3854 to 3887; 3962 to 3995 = 1.54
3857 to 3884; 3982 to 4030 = 2.25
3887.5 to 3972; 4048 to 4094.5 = 1.91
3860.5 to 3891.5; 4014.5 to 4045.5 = 2.21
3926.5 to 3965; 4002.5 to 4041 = 2.01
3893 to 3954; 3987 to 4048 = 1.80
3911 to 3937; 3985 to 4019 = 1.95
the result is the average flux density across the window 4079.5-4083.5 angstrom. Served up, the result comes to 26.9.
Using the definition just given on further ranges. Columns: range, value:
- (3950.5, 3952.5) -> 18.6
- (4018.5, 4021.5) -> 27.3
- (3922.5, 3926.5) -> 13.8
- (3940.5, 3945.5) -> 13.6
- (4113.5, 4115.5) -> 26.4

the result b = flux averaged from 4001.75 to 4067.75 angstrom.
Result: 25.9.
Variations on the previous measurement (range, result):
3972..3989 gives 19.6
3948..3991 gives 17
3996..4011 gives 25.8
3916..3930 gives 14.4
